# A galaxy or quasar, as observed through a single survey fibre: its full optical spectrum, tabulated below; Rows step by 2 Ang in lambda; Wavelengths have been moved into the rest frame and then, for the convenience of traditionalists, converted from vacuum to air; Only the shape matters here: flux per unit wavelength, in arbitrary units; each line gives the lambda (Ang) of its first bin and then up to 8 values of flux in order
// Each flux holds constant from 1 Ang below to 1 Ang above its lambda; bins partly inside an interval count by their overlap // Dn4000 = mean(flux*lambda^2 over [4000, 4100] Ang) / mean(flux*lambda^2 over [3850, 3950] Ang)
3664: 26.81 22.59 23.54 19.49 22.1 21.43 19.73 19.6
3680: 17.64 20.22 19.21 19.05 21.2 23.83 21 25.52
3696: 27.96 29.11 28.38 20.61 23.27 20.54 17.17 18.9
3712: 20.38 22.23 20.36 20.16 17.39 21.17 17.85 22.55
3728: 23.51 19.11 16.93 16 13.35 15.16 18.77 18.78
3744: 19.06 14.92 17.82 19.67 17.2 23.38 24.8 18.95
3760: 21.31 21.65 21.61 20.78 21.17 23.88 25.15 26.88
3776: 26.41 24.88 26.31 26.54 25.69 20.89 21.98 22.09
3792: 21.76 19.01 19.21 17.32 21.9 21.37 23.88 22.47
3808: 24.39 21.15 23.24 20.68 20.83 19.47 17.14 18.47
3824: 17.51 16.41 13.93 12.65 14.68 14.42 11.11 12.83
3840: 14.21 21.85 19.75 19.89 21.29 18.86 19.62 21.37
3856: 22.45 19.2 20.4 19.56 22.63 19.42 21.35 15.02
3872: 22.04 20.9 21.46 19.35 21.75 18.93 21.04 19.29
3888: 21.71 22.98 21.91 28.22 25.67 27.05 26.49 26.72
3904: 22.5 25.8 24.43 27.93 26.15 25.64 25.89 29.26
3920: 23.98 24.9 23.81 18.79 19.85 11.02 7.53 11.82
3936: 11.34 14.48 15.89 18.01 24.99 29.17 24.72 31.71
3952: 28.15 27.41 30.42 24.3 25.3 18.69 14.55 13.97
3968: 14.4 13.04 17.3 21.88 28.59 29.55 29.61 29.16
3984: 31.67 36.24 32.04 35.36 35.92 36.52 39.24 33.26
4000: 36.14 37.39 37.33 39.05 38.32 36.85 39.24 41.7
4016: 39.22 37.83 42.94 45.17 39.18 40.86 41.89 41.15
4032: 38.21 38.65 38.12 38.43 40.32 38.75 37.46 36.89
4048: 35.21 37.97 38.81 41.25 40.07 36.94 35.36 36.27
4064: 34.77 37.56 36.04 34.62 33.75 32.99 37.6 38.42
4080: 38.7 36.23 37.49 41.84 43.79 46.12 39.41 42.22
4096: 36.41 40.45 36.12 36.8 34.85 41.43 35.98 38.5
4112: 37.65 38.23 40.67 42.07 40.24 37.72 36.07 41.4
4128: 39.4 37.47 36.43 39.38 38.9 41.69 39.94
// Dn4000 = 1.9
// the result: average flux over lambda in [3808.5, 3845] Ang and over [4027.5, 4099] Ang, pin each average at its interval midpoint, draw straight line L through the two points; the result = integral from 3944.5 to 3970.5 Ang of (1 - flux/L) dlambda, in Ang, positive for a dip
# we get 5.22 Ang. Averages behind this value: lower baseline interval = 17.3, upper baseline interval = 38.3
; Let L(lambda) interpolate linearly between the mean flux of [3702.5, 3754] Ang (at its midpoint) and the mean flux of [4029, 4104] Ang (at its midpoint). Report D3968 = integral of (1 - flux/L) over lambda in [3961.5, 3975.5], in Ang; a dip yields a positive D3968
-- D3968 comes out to 6.9 Ang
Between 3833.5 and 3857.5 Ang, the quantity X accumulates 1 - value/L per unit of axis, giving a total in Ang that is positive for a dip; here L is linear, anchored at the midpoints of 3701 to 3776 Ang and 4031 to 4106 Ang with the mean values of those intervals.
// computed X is 7.16 Ang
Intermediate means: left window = 20.1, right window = 38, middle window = 18.2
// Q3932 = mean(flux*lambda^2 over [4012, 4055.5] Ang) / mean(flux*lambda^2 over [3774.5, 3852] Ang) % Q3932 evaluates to 2.22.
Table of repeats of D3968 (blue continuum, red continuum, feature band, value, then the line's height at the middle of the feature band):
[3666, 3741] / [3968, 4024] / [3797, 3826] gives 5.64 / 25.5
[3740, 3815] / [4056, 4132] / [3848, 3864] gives 3.36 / 25.9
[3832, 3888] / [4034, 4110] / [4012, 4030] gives -4.04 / 33.5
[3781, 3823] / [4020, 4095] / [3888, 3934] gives 8.74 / 28.8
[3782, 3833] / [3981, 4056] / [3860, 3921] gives 9.10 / 27.1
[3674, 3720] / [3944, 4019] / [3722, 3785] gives 6.27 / 23.2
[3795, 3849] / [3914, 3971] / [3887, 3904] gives -4.32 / 19.9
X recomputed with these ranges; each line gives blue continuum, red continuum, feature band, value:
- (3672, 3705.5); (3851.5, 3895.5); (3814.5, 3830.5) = 3.05 Ang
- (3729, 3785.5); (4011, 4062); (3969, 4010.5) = 4.82 Ang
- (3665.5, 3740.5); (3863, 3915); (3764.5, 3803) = -1.98 Ang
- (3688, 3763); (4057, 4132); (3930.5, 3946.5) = 7.63 Ang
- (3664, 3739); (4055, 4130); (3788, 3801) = 2.40 Ang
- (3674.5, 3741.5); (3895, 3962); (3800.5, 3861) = 8.35 Ang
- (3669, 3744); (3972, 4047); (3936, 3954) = 5.55 Ang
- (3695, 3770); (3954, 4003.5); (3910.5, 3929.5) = 1.46 Ang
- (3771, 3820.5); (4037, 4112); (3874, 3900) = 4.76 Ang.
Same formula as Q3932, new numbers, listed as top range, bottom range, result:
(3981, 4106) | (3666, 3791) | 2.10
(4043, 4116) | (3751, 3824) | 2.00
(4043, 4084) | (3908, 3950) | 1.87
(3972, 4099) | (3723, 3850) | 2.12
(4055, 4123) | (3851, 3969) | 1.92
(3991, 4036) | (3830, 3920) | 1.95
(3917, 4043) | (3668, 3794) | 1.59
